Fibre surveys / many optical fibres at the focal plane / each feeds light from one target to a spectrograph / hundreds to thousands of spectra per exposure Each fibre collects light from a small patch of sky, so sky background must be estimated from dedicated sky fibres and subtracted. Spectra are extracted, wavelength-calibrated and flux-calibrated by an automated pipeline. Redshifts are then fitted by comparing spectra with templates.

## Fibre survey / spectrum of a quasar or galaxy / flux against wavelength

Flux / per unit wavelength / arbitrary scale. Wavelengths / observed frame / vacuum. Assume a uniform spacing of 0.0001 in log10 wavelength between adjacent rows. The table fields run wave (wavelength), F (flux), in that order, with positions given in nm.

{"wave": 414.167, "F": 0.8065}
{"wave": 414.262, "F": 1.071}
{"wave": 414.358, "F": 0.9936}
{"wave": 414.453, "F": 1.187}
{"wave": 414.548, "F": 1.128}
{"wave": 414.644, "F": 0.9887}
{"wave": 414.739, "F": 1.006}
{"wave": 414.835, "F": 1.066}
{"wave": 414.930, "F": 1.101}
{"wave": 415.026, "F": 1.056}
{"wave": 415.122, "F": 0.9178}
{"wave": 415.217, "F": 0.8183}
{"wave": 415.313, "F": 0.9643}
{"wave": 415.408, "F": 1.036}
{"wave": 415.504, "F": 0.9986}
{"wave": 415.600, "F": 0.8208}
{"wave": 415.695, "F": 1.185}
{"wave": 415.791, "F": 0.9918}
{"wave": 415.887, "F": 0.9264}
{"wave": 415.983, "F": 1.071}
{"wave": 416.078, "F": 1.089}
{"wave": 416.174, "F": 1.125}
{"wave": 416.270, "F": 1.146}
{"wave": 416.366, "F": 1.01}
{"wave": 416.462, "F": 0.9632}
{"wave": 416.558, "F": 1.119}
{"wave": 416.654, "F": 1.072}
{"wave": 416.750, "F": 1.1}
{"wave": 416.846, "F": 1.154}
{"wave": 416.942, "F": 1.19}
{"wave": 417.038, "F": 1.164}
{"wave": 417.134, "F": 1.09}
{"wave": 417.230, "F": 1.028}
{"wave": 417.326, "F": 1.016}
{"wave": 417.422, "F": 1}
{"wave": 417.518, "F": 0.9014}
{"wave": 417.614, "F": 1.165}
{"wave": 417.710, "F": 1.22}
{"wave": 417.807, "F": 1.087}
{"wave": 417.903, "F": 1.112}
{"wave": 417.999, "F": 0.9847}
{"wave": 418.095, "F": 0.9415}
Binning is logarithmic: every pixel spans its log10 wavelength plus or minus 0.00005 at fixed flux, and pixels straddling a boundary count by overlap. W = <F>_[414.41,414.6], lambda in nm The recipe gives 1.15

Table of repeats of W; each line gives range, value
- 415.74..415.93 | 0.961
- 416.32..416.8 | 1.05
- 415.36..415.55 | 1.02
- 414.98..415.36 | 0.938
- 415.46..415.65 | 0.914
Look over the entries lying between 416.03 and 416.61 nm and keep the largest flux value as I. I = 1.146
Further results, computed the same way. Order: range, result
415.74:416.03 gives 1.071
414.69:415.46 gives 1.101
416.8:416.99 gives 1.19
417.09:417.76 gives 1.22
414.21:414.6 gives 1.187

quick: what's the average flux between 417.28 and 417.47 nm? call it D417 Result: 1.01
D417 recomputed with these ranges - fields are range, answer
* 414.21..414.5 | 1.08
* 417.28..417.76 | 1.06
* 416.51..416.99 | 1.13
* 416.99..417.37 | 1.08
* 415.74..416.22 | 1.04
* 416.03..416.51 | 1.07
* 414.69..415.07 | 1.06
